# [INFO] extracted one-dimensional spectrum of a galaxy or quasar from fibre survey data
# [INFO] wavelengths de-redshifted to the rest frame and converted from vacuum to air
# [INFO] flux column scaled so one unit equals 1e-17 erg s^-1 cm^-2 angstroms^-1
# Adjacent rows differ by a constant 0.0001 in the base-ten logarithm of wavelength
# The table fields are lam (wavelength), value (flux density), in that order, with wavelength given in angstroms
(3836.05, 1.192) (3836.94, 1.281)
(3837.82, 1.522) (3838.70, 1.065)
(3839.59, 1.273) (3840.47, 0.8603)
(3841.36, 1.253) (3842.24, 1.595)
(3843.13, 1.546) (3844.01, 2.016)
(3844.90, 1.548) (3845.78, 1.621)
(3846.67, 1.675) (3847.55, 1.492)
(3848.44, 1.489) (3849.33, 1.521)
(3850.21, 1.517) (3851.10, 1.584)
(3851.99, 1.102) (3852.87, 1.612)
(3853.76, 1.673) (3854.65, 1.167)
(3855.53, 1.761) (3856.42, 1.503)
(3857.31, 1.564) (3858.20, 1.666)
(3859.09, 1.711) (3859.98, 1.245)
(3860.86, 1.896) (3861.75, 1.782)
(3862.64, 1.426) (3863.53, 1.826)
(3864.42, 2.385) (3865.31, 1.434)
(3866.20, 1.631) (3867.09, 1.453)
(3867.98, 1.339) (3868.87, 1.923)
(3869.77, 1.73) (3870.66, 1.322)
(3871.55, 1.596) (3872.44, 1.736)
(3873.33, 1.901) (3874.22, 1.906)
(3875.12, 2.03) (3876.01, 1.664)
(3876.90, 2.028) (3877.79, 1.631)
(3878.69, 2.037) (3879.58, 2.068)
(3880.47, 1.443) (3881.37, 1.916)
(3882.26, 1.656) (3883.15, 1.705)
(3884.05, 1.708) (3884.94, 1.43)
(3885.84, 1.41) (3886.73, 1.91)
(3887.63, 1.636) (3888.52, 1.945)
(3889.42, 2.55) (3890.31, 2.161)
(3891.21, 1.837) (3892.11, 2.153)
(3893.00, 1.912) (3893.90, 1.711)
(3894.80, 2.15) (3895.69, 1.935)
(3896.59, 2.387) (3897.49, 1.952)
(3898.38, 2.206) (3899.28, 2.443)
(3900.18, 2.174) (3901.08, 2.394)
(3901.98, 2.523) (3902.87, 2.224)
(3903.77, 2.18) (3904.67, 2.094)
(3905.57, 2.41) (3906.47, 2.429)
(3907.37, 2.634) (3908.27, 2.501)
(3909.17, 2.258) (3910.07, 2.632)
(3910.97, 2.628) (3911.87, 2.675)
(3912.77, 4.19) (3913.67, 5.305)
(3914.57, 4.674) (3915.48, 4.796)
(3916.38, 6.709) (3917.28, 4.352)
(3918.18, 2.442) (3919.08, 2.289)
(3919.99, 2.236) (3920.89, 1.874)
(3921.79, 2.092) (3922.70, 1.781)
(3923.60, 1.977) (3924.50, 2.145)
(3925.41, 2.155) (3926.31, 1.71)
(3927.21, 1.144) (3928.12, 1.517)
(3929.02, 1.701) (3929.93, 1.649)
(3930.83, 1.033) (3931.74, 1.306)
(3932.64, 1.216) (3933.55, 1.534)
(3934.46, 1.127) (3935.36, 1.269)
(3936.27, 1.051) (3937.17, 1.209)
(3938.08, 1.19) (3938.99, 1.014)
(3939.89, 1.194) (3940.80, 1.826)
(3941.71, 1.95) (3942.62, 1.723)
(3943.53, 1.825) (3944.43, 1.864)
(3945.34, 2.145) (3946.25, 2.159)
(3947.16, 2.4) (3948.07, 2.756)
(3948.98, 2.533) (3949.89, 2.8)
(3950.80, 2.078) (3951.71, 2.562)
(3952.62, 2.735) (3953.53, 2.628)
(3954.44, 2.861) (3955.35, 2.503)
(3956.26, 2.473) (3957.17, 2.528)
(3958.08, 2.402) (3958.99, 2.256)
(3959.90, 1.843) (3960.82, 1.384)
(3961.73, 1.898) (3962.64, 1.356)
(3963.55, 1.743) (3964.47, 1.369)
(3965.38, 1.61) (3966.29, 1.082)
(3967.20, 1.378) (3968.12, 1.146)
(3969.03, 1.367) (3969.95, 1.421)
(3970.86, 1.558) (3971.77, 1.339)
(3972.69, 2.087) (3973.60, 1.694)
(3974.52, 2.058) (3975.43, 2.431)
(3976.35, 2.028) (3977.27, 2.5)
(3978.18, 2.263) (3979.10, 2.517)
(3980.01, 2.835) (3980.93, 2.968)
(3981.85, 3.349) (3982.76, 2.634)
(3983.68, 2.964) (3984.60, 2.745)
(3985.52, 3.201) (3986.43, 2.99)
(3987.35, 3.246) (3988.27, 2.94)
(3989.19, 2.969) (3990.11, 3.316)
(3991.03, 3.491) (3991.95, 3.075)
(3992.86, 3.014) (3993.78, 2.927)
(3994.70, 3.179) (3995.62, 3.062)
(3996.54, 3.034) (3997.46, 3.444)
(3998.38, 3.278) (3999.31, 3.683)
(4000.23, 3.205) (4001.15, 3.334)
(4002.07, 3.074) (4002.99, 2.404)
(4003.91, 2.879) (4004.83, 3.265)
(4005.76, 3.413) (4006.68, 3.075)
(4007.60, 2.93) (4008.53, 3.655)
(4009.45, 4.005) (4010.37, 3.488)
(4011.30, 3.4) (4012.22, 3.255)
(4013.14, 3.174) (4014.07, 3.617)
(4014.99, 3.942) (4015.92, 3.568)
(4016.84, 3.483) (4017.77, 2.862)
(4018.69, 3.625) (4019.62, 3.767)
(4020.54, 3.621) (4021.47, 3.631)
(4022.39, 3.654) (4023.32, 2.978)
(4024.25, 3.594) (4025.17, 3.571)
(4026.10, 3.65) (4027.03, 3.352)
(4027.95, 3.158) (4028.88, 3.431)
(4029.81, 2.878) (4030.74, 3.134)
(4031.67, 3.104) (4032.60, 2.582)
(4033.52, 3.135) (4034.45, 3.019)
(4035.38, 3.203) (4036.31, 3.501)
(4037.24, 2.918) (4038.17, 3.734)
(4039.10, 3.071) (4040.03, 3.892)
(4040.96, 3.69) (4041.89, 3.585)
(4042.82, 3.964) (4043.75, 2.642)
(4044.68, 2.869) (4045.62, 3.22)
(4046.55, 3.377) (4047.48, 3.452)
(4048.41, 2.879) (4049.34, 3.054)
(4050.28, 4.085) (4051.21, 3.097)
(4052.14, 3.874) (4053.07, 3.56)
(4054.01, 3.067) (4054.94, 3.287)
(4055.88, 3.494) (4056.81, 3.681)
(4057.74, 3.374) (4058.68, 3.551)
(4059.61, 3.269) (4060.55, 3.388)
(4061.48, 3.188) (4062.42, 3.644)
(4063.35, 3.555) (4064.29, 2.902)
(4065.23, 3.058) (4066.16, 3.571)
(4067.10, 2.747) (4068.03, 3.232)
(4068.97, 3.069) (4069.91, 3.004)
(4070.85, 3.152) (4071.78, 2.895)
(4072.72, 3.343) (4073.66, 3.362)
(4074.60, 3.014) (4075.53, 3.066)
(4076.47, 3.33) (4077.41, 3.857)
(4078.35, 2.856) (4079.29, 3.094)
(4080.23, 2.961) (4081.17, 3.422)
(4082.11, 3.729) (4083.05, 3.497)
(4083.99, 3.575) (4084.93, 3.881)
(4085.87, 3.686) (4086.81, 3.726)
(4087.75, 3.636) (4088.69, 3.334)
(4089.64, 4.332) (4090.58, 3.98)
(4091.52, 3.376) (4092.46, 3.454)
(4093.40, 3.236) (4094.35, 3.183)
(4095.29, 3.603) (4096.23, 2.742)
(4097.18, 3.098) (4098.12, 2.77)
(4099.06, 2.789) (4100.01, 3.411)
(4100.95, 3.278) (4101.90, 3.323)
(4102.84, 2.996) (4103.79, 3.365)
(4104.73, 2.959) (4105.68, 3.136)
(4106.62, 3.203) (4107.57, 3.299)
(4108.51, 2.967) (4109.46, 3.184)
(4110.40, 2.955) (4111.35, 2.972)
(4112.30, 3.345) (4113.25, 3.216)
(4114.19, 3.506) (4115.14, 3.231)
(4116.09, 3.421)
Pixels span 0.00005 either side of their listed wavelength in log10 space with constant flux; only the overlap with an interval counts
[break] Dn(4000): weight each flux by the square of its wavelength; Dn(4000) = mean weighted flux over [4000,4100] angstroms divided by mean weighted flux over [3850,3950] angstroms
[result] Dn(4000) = 1.8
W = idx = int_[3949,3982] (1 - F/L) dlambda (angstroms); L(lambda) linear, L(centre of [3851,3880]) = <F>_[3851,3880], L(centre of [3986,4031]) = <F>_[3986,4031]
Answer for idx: 8.55 angstroms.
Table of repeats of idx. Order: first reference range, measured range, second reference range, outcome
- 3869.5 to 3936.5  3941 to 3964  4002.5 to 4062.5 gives 3.6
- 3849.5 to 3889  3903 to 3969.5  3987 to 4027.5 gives 6.3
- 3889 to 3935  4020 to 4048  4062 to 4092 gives -1.8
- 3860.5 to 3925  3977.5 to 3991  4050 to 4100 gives -0.6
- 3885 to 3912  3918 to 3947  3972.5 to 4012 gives 9.4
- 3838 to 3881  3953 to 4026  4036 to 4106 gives -2.1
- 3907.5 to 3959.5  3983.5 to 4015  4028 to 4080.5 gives -4.2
